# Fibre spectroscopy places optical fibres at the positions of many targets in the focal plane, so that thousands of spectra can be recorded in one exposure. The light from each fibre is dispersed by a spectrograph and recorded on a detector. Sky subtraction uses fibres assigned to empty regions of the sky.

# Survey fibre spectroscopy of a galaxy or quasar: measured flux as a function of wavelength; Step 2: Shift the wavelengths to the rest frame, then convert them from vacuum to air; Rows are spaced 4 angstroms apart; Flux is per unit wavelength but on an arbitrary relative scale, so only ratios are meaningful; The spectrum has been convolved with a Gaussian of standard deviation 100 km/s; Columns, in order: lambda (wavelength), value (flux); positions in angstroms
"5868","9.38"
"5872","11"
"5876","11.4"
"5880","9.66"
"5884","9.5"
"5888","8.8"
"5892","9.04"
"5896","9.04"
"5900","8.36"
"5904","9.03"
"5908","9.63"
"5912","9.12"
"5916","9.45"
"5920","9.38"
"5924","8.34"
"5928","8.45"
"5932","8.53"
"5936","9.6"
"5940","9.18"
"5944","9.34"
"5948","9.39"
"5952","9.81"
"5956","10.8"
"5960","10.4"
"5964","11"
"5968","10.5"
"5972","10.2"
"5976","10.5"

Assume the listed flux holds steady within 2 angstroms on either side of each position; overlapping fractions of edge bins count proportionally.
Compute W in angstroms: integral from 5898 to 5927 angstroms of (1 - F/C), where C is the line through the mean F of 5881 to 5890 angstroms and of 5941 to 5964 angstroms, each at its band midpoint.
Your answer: 1.5 angstroms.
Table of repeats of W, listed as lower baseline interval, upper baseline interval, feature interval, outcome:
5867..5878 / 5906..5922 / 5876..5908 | 2.69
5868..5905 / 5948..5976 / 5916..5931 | 1.72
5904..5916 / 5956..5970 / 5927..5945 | 1.71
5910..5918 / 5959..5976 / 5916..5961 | 2.27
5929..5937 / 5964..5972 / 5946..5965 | -0.50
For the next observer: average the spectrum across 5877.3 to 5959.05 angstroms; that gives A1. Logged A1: 9.26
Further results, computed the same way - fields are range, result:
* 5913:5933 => 8.86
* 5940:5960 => 9.83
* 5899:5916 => 9.12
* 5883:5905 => 8.93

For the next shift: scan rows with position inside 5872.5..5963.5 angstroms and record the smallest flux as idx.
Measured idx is 8.34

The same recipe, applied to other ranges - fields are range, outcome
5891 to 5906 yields 8.36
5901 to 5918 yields 9.03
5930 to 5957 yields 8.53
